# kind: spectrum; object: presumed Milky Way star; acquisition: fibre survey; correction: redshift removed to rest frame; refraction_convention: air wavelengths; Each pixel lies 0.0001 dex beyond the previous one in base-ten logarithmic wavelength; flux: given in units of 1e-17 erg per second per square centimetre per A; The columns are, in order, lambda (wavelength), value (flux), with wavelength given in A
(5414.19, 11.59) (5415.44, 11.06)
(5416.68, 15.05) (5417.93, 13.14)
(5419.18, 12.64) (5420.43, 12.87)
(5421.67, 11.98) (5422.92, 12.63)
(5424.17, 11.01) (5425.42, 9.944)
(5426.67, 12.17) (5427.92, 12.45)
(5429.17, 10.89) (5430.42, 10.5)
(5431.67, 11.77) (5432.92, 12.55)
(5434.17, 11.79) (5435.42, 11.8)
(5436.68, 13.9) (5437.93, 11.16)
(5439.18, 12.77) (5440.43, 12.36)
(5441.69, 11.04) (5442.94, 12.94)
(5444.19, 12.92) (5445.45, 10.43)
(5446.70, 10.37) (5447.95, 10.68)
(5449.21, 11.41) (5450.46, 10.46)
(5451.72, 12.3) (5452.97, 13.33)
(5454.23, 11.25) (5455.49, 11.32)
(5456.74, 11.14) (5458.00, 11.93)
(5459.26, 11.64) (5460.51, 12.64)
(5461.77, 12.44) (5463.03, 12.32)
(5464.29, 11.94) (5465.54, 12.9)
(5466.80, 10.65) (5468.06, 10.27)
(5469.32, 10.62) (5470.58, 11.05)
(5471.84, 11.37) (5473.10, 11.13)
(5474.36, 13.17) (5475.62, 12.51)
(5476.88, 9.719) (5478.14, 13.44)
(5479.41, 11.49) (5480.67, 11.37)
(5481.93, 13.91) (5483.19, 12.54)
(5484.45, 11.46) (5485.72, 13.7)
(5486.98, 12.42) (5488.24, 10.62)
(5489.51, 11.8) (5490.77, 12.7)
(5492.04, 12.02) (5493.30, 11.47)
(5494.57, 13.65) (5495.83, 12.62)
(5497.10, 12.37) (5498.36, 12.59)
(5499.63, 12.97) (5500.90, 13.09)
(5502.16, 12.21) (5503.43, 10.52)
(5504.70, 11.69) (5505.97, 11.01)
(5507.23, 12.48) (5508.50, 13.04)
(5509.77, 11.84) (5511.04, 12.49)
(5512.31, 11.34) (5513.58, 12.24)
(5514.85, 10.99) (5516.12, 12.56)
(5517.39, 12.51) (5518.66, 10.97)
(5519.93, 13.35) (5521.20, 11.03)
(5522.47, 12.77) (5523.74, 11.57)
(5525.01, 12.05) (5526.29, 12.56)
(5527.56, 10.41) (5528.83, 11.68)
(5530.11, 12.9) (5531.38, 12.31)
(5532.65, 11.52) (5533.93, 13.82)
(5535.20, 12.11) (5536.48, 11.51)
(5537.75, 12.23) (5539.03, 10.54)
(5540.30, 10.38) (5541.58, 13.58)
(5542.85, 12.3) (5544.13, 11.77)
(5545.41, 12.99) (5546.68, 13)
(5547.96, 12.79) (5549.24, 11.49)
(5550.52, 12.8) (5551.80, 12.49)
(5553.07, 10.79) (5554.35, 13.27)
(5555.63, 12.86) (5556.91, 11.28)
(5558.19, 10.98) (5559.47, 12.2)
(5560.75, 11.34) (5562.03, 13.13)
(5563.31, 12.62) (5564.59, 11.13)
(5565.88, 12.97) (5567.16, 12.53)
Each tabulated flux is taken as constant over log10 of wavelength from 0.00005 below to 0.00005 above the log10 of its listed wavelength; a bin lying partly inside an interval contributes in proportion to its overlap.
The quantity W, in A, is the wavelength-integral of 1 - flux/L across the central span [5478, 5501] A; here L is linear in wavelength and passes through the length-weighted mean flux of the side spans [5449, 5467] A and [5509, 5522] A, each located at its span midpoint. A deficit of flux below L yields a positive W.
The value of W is -0.9 A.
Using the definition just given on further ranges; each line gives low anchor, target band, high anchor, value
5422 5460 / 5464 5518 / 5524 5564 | -0.5 A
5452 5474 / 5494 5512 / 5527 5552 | -0.6 A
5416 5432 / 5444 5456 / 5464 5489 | 0.6 A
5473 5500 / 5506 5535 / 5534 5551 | 0.3 A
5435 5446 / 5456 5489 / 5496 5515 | 0.7 A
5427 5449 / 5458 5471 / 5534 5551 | 0.2 A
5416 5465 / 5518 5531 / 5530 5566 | 0.2 A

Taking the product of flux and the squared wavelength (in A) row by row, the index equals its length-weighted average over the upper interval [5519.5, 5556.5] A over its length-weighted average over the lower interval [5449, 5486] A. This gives 1.1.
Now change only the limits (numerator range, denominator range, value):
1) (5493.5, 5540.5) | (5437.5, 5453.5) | 1.06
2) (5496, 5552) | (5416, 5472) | 1.05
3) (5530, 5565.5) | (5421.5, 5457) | 1.08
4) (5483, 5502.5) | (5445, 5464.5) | 1.08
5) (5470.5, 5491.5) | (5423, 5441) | 1.04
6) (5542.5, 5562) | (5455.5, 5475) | 1.08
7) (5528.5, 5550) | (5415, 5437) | 1.05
